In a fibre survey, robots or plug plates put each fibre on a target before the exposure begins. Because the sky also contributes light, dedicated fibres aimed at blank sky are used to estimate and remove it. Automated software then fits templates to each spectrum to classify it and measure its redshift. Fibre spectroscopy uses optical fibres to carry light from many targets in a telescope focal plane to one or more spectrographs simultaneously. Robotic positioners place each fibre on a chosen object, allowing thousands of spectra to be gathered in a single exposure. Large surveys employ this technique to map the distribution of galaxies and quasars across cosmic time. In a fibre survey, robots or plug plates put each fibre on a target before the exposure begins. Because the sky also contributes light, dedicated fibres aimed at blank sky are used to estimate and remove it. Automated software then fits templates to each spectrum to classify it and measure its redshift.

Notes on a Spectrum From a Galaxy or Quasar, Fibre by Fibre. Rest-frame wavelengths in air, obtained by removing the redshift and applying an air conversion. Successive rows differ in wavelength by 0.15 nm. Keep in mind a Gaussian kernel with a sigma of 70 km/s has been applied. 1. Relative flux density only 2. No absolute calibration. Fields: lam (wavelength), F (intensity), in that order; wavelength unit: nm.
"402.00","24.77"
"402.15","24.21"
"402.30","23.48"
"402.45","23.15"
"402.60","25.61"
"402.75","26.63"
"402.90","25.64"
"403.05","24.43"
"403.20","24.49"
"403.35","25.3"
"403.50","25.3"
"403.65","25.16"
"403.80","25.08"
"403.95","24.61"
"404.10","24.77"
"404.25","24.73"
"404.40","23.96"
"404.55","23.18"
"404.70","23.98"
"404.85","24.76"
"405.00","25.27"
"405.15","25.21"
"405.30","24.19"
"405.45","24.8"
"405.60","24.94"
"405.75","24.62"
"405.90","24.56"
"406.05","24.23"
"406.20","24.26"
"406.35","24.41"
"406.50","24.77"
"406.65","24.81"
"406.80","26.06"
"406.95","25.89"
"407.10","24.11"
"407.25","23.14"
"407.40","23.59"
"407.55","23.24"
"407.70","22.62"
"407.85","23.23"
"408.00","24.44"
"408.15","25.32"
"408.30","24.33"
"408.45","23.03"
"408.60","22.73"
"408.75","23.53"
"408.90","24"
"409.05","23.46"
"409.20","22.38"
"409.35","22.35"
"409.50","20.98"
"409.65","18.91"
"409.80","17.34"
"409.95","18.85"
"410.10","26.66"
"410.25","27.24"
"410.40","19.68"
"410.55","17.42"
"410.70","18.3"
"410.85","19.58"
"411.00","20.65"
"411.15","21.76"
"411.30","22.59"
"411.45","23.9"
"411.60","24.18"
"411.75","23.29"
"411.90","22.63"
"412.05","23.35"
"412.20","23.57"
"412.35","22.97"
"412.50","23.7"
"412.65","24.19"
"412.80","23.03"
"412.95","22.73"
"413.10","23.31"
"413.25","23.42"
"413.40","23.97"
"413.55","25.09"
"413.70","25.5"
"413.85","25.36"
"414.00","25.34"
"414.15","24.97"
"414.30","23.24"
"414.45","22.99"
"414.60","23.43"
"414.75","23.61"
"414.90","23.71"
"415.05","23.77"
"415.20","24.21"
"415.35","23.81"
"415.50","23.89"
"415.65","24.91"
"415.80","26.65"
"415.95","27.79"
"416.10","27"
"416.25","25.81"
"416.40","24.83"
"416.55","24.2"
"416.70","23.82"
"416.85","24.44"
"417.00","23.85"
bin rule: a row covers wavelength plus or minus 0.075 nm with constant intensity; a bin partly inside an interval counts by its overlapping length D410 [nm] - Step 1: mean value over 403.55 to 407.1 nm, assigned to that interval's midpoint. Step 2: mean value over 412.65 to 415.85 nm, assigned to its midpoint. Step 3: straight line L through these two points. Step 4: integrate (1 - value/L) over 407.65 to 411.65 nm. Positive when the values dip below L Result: 0.366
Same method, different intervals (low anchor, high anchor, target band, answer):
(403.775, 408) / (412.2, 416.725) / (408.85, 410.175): 0.15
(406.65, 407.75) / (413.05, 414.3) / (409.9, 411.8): 0.20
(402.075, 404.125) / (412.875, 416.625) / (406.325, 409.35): 0.10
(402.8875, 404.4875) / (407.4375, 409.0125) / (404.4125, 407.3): -0.04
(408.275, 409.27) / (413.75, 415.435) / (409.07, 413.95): 0.24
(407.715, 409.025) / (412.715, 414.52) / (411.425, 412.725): 0.03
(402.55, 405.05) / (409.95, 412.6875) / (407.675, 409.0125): -0.02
